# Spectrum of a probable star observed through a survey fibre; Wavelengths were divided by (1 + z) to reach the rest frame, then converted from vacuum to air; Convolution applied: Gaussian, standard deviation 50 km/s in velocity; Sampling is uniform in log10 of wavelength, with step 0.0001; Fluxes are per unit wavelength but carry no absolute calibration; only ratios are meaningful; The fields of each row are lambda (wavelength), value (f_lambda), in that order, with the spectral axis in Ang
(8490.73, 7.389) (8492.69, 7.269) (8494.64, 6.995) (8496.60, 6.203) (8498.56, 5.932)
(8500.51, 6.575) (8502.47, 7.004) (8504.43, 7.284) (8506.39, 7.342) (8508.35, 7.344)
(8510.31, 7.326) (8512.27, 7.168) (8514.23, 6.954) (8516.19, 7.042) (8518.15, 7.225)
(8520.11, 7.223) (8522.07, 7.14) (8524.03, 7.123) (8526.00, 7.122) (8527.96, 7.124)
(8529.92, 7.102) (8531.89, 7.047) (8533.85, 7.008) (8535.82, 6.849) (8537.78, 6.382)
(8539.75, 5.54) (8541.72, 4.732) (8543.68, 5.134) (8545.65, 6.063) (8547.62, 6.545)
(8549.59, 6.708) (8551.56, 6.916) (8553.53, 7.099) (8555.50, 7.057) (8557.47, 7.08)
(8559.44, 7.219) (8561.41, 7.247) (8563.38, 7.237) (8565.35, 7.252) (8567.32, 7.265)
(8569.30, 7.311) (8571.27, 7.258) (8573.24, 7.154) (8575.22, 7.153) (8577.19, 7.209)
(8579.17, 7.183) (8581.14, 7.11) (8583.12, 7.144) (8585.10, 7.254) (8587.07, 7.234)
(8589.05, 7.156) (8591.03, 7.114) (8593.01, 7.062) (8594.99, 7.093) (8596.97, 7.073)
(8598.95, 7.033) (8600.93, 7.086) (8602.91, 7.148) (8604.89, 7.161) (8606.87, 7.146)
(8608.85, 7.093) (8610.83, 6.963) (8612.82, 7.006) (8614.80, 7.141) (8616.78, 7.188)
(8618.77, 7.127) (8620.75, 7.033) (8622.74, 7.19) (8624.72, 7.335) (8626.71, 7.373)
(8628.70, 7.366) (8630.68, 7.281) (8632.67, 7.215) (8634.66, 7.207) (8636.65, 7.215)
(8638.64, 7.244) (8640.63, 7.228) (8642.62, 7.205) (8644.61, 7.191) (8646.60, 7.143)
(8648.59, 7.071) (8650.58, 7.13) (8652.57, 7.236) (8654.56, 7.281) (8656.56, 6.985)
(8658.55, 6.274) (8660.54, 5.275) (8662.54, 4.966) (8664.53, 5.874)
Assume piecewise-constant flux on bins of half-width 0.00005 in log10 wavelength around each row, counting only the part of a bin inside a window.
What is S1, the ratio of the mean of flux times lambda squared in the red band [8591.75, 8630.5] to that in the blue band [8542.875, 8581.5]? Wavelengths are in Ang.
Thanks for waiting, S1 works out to 1.04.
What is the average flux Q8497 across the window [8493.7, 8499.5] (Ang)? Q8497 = 6.37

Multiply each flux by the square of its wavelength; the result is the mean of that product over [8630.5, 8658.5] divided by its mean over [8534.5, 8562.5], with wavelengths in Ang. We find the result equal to 1.13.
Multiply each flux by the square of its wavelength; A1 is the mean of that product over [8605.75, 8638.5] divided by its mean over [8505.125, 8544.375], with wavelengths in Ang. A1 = 1.08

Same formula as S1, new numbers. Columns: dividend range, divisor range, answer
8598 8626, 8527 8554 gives 1.13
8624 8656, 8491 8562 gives 1.09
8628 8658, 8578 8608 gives 1.02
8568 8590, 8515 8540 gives 1.05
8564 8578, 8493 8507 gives 1.09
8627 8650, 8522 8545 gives 1.14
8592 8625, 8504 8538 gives 1.02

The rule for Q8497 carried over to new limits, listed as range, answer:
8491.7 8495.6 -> 7.13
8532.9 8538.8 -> 6.73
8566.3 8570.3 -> 7.29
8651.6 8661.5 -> 6.62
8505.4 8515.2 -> 7.22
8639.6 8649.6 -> 7.17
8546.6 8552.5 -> 6.71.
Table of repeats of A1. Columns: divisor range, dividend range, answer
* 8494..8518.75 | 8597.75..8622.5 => 1.05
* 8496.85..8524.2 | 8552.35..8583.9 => 1.04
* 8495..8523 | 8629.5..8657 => 1.06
